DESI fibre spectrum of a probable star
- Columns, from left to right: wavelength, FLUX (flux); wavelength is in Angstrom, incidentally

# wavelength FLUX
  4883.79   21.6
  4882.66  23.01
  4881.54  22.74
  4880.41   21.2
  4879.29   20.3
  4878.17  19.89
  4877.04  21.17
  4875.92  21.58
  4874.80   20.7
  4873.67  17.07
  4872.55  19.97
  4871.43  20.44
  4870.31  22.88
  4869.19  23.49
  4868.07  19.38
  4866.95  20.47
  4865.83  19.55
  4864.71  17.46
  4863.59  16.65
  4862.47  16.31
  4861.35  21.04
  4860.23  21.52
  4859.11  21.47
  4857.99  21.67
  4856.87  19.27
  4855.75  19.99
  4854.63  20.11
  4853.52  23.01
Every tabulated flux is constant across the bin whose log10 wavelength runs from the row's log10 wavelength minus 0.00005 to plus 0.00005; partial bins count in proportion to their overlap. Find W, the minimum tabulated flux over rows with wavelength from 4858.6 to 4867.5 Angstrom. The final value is 16.31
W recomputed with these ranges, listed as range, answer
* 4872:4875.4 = 17.07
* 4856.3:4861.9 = 19.27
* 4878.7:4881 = 20.3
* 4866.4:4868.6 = 19.38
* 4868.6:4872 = 20.44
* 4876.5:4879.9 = 19.89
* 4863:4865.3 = 16.65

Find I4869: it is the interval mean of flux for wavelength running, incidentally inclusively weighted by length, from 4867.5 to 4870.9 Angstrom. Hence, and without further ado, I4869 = 21.9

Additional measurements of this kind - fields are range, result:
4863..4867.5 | 18.5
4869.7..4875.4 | 20.3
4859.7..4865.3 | 18.6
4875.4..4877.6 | 21.4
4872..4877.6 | 20.1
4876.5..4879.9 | 20.5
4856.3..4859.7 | 20.8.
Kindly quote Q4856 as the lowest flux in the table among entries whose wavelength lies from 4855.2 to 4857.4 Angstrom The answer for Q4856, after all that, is 19.27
